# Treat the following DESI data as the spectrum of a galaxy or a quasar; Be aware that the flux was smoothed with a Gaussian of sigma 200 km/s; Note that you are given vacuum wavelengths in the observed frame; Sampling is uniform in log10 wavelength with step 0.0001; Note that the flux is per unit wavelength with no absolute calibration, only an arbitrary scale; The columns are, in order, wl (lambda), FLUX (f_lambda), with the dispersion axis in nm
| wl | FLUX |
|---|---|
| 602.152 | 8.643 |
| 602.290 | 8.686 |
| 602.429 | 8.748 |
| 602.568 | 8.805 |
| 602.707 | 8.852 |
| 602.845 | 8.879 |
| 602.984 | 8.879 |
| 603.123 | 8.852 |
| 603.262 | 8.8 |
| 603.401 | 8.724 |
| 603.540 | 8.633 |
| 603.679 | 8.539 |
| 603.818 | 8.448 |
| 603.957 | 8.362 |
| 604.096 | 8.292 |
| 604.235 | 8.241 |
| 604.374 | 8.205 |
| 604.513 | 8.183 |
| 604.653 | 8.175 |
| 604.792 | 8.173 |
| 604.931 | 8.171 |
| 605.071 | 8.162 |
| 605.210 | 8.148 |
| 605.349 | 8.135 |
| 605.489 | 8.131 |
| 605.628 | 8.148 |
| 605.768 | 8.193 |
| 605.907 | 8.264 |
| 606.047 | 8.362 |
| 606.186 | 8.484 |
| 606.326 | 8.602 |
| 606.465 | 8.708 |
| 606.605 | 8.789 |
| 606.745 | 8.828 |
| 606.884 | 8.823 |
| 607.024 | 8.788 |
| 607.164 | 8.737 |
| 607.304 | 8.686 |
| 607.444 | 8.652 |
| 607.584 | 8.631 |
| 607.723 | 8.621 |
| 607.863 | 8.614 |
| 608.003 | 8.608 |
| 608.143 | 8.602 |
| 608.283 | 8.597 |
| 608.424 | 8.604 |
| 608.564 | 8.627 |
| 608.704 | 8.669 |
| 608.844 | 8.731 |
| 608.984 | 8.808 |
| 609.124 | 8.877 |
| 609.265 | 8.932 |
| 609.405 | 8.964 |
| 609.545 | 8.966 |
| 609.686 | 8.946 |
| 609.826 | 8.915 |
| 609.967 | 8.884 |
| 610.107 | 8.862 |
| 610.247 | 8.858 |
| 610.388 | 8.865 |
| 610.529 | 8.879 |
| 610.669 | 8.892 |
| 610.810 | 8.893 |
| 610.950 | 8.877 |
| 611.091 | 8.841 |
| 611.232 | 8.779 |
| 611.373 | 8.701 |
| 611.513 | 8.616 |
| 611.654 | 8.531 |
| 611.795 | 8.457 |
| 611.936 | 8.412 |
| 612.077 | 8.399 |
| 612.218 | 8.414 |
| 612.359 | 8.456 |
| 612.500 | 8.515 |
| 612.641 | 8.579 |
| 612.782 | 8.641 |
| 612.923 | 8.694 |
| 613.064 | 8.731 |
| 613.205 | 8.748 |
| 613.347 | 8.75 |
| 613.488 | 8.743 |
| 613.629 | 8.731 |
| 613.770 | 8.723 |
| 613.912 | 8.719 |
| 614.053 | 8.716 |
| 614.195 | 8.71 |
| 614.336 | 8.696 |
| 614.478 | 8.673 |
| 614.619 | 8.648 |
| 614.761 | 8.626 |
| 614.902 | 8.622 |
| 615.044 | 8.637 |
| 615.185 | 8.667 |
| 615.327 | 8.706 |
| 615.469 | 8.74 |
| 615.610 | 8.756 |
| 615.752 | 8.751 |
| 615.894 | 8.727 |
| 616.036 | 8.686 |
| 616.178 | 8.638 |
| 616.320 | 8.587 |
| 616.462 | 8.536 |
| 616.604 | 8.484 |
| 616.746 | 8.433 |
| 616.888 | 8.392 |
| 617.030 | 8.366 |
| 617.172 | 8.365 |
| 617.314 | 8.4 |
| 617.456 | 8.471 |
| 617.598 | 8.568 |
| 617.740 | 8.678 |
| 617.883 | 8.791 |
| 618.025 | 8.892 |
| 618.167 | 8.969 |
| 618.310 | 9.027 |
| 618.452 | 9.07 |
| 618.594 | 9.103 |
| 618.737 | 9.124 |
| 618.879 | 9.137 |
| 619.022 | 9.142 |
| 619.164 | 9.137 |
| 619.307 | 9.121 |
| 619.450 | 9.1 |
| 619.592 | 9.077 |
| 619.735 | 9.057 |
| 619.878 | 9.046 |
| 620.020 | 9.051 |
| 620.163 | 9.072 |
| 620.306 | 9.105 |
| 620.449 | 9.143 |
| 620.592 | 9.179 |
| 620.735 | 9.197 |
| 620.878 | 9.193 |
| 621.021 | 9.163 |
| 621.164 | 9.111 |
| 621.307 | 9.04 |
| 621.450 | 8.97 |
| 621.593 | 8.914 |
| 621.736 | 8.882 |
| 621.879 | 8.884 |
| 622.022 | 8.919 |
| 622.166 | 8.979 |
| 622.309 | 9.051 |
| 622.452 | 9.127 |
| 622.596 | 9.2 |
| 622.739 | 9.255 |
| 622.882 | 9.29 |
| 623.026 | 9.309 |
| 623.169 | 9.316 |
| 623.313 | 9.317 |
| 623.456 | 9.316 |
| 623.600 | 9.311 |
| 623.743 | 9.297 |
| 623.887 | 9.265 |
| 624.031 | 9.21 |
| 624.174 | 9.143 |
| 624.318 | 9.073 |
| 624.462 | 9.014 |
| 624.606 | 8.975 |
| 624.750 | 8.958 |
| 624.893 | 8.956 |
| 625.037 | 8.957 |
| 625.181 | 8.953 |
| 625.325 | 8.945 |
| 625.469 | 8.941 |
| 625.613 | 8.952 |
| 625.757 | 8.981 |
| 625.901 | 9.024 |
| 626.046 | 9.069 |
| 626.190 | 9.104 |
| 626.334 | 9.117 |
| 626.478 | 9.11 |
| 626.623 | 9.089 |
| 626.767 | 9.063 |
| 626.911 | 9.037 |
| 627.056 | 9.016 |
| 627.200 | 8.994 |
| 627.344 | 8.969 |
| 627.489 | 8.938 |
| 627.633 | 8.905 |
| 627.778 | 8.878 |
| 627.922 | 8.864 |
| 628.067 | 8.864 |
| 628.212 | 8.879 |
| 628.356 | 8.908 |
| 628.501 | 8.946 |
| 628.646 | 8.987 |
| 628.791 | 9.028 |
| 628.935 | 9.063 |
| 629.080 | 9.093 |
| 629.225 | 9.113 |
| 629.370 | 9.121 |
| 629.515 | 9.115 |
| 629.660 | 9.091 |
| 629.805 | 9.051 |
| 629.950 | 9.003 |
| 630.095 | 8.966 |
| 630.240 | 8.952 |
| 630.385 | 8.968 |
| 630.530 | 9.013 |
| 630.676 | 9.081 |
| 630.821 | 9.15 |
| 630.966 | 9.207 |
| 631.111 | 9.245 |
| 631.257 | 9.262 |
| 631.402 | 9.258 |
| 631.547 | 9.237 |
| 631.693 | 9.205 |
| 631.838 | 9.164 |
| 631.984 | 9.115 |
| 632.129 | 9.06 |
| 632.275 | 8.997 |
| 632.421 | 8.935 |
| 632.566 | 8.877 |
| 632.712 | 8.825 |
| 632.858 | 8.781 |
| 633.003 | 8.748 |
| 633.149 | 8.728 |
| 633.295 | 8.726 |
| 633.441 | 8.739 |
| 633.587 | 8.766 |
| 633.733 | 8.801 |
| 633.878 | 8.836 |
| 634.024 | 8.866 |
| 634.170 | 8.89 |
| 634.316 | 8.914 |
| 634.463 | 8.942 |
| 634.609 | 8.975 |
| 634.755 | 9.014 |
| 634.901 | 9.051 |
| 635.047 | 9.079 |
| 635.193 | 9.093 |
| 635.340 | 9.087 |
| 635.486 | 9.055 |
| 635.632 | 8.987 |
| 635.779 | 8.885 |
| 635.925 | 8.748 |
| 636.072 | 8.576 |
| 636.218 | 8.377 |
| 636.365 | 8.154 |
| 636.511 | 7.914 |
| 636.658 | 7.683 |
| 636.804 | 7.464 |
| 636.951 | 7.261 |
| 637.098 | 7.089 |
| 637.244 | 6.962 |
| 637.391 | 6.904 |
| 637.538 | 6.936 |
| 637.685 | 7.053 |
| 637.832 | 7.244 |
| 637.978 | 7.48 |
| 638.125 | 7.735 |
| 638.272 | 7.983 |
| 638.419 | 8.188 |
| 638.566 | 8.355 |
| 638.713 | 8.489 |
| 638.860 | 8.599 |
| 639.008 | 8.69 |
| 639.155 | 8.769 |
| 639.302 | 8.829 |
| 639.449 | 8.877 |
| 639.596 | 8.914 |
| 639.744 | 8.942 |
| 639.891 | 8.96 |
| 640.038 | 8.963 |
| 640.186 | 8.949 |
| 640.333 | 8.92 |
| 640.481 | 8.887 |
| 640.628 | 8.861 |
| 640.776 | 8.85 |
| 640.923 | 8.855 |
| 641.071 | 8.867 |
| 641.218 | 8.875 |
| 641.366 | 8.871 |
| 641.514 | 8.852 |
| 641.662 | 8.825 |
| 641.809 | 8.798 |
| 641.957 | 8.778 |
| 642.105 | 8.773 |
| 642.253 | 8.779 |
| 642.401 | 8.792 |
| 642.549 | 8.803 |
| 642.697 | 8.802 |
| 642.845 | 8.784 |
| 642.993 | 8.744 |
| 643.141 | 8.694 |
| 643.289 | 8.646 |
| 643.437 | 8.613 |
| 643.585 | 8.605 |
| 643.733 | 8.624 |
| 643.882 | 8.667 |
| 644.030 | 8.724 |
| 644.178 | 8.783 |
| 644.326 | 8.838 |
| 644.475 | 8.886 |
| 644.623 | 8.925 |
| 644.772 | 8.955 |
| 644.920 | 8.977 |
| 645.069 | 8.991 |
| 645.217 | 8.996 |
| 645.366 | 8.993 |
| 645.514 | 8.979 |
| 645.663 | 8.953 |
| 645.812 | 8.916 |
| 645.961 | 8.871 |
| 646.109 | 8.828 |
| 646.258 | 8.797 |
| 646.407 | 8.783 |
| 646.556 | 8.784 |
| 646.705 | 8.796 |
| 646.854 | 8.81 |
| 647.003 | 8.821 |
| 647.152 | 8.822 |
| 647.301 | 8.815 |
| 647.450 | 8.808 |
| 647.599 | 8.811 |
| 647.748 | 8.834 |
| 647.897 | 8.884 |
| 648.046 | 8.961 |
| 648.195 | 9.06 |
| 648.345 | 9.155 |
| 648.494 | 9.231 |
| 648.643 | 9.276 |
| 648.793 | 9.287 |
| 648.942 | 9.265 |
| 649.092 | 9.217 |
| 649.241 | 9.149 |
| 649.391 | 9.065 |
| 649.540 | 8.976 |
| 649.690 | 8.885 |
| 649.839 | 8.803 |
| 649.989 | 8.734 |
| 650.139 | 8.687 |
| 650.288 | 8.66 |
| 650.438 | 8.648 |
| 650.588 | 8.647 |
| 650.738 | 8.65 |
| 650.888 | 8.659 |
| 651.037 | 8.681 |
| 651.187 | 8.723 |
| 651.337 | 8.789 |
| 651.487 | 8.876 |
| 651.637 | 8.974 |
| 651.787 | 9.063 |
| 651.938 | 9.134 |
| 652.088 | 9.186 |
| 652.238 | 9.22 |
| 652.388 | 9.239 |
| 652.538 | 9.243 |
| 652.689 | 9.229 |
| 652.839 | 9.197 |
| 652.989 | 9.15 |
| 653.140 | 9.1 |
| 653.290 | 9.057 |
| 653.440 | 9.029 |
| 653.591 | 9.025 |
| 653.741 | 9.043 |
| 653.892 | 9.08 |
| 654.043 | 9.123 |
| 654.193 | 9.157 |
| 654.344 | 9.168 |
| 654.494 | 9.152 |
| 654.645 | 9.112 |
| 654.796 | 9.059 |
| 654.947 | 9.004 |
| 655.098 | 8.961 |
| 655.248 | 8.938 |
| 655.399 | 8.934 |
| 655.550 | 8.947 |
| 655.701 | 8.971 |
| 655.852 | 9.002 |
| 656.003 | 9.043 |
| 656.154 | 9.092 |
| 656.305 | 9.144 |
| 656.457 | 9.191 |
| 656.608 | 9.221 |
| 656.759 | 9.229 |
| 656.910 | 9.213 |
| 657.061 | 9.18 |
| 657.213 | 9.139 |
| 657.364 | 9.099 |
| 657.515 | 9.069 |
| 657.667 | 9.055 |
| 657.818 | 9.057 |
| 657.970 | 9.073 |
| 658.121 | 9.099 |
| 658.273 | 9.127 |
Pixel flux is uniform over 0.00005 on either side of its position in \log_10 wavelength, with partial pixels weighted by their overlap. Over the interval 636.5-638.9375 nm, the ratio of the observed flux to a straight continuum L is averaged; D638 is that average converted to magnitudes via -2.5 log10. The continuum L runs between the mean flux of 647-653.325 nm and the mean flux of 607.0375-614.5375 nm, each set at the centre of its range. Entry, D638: 0.17 mag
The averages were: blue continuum 8.71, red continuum 8.97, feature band 7.6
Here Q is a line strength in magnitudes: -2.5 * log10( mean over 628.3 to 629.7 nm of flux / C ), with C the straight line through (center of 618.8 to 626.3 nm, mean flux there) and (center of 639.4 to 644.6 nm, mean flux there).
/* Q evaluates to -0.01 mag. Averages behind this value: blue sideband 9.1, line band 9.04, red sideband 8.81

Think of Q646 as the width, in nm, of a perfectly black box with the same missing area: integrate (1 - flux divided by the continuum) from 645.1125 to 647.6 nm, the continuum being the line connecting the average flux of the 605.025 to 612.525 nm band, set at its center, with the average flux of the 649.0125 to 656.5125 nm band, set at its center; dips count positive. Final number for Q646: 0.02 nm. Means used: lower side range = 8.64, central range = 8.86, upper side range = 9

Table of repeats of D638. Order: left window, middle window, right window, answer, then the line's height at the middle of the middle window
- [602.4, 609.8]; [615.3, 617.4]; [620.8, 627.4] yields 0.04 mag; 8.86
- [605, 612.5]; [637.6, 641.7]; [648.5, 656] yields 0.04 mag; 8.9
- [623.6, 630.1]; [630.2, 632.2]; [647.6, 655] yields -0.01 mag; 9.02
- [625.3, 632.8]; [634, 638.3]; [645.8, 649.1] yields 0.10 mag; 9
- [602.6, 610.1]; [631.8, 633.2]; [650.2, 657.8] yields -0.01 mag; 8.83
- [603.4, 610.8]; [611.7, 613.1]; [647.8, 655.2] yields 0.01 mag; 8.63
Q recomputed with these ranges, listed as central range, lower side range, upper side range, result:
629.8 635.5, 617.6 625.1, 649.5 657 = 0.01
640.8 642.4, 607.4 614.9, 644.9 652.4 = 0.01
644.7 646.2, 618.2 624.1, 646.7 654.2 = 0.01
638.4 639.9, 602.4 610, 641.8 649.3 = 0.02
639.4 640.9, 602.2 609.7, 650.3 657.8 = 0.00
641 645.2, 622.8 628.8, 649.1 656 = 0.03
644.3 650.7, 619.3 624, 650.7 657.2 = 0.02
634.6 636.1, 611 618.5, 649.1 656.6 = -0.02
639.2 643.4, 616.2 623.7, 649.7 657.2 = 0.02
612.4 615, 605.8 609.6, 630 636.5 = 0.01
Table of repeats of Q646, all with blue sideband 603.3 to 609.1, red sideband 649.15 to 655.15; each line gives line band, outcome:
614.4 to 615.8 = -0.015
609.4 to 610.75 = -0.058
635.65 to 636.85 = 0.073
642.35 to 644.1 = 0.036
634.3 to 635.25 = -0.023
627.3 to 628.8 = -0.033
